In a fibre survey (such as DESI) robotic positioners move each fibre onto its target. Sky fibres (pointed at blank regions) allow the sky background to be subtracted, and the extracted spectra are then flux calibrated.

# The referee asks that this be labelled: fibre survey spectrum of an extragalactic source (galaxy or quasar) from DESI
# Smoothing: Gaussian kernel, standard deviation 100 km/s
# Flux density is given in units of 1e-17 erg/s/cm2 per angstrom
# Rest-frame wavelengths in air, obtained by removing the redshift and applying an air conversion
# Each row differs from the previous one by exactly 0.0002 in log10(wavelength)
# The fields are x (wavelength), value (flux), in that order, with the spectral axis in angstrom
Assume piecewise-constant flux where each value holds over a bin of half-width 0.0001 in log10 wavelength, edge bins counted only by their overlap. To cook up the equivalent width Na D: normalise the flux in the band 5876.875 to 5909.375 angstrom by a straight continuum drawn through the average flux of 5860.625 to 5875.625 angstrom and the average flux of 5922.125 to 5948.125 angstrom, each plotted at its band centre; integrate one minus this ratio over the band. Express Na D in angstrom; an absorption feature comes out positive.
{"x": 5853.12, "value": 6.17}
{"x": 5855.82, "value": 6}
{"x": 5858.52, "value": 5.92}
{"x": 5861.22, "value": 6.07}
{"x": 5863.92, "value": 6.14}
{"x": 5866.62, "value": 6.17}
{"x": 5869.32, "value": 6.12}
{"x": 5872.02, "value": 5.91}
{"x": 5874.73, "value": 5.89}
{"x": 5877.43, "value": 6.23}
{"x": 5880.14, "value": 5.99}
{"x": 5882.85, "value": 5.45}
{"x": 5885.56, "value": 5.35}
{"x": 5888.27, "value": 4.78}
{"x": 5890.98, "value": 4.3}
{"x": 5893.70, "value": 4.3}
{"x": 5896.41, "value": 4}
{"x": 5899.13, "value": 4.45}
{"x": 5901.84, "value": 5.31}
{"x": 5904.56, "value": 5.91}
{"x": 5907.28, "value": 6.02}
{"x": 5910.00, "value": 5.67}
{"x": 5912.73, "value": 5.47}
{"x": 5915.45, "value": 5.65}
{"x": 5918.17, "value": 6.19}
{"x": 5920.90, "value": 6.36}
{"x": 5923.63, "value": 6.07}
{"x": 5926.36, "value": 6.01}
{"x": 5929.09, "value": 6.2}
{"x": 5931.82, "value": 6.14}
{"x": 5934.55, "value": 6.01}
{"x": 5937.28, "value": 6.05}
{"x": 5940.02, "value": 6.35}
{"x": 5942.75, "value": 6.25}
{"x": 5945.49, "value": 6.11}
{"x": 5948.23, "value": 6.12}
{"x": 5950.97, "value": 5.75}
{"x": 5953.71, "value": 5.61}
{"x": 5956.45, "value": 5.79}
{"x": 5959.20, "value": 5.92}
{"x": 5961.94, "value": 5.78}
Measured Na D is 4.9 angstrom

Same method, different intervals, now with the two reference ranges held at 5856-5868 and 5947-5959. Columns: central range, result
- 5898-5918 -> 1.32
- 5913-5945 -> -1.13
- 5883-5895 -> 2.47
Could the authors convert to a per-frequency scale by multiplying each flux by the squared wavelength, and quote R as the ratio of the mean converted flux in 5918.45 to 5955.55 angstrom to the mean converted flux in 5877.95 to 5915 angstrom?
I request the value 1.19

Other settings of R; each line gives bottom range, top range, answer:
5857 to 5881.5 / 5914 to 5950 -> 1.03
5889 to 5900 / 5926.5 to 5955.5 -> 1.44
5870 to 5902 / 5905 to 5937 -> 1.17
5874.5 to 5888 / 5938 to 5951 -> 1.10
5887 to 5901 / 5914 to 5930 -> 1.39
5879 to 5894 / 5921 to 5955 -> 1.22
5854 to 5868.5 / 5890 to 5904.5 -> 0.77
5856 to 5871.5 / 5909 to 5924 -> 0.99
